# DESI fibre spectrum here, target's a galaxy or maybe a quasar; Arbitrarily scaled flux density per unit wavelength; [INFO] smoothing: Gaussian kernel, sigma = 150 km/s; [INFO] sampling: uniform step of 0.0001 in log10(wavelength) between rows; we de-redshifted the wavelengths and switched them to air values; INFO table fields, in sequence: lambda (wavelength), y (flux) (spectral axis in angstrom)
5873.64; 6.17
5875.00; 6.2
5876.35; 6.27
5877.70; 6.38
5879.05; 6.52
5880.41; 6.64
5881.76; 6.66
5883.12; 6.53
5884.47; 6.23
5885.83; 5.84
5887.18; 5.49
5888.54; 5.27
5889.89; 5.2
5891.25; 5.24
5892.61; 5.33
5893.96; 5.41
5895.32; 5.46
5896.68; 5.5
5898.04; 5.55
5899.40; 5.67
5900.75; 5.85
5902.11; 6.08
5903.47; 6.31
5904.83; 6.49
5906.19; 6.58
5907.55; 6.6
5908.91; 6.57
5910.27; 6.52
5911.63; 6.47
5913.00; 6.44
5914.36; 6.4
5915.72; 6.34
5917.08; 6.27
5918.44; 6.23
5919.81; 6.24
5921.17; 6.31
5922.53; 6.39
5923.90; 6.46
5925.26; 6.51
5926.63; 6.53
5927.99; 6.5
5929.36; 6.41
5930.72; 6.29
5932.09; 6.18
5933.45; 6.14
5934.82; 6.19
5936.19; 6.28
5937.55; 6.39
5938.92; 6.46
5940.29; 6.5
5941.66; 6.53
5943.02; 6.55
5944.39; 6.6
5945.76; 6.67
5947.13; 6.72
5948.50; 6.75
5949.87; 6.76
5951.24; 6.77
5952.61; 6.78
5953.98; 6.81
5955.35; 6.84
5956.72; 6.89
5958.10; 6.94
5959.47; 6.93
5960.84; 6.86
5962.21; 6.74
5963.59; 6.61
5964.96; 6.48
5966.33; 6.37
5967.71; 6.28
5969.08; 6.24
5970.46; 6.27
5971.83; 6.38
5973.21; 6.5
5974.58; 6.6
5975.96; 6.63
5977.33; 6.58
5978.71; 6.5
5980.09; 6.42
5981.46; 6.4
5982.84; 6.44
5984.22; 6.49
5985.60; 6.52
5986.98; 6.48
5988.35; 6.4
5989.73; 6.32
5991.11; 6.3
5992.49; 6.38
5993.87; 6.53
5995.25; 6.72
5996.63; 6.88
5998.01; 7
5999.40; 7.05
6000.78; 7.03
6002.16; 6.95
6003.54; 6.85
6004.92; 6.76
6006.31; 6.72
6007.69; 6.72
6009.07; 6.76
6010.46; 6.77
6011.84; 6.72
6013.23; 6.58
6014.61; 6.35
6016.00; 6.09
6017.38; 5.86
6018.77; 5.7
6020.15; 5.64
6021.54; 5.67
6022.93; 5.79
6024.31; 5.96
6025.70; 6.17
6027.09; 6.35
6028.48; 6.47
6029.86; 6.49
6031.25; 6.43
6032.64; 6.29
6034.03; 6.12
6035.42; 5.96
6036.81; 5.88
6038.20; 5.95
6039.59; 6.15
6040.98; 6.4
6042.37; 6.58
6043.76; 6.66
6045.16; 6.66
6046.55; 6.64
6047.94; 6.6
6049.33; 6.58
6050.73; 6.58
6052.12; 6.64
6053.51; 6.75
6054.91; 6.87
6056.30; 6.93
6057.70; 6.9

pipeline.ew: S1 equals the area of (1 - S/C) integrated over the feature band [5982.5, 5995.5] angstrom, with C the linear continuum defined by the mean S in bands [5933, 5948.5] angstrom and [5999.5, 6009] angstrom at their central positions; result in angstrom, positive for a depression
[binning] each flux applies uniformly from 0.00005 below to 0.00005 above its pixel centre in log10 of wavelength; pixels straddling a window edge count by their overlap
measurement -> 0.60 angstrom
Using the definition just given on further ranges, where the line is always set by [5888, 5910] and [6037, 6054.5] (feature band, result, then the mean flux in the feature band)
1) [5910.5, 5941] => -2.1 angstrom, 6.36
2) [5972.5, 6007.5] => -2.1 angstrom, 6.62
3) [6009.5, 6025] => 0.6 angstrom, 6.11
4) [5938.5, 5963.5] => -2.7 angstrom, 6.73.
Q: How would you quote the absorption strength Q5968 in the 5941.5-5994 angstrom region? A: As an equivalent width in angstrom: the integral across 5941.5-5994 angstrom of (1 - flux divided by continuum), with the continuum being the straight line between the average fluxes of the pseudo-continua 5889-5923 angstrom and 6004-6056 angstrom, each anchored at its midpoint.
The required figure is -3.1 angstrom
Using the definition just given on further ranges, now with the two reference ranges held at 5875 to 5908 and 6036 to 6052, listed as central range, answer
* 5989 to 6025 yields -0.9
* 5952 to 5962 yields -1.1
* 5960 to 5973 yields -0.6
